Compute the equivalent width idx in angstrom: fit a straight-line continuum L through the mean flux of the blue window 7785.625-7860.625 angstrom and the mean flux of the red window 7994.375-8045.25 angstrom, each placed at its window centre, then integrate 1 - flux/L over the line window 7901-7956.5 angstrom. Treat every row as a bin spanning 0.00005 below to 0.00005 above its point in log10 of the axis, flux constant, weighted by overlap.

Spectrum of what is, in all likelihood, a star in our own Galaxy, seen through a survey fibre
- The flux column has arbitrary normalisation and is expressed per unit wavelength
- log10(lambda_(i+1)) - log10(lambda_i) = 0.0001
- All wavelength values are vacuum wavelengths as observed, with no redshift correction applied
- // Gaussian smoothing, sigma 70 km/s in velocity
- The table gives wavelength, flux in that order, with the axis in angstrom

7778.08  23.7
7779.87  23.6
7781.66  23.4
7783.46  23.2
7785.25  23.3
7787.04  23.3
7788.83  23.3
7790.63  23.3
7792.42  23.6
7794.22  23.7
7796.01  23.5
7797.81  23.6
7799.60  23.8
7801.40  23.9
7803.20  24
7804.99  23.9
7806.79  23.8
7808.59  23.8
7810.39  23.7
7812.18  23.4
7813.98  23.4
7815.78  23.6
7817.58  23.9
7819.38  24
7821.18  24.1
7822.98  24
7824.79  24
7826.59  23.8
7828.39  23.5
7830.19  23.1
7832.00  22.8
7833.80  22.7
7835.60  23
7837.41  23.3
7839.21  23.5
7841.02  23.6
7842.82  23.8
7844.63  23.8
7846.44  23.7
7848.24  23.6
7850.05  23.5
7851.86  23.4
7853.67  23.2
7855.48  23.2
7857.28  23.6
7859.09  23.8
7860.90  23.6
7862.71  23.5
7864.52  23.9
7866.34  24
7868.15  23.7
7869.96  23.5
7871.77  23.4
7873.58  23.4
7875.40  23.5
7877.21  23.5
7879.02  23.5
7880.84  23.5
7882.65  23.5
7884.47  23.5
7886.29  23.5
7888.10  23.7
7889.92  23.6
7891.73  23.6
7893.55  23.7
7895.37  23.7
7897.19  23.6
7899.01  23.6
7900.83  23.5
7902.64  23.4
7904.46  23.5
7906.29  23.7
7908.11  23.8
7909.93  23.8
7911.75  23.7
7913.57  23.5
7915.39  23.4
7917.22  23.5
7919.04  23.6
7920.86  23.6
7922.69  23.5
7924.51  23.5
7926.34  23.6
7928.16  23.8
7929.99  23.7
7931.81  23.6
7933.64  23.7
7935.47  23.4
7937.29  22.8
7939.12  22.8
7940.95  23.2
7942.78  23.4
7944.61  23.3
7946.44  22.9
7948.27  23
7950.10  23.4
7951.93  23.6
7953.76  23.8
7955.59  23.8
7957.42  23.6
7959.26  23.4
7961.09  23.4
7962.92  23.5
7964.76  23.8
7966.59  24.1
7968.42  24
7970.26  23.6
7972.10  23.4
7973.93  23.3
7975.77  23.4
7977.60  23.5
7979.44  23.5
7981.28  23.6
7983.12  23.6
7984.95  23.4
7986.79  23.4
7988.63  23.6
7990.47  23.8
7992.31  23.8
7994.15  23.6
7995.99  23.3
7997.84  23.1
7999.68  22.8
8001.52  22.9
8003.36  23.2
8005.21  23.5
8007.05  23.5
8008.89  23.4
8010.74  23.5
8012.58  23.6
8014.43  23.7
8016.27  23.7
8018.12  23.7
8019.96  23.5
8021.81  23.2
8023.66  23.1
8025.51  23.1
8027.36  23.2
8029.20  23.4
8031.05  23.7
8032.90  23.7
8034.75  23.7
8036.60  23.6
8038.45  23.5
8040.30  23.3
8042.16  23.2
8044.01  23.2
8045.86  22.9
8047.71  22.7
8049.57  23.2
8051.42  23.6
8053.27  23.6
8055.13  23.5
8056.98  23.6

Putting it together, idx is 0.0 angstrom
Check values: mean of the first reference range 23.6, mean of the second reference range 23.4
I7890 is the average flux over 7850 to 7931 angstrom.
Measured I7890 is 23.6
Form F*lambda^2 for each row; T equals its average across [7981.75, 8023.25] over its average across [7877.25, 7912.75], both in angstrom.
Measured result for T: 1.02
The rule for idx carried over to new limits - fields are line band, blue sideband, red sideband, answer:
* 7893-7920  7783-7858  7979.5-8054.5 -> -0.1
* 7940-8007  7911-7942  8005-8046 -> 0.0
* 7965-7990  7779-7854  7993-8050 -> -0.2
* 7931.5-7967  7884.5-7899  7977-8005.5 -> 0.1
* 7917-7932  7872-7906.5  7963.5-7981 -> 0.0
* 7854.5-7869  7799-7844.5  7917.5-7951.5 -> -0.1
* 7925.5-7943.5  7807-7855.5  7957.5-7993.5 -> 0.1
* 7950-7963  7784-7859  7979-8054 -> -0.1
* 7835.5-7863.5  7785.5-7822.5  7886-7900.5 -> 0.2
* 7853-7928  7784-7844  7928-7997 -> -0.1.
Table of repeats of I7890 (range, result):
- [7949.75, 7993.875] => 23.6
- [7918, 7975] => 23.5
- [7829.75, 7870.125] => 23.5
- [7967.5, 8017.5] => 23.5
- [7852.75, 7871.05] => 23.6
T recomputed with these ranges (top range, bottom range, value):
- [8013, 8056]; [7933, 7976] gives 1.02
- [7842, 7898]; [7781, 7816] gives 1.02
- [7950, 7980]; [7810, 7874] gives 1.03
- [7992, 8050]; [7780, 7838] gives 1.05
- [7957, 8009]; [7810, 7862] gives 1.04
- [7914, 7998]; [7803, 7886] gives 1.03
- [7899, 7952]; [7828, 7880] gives 1.02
